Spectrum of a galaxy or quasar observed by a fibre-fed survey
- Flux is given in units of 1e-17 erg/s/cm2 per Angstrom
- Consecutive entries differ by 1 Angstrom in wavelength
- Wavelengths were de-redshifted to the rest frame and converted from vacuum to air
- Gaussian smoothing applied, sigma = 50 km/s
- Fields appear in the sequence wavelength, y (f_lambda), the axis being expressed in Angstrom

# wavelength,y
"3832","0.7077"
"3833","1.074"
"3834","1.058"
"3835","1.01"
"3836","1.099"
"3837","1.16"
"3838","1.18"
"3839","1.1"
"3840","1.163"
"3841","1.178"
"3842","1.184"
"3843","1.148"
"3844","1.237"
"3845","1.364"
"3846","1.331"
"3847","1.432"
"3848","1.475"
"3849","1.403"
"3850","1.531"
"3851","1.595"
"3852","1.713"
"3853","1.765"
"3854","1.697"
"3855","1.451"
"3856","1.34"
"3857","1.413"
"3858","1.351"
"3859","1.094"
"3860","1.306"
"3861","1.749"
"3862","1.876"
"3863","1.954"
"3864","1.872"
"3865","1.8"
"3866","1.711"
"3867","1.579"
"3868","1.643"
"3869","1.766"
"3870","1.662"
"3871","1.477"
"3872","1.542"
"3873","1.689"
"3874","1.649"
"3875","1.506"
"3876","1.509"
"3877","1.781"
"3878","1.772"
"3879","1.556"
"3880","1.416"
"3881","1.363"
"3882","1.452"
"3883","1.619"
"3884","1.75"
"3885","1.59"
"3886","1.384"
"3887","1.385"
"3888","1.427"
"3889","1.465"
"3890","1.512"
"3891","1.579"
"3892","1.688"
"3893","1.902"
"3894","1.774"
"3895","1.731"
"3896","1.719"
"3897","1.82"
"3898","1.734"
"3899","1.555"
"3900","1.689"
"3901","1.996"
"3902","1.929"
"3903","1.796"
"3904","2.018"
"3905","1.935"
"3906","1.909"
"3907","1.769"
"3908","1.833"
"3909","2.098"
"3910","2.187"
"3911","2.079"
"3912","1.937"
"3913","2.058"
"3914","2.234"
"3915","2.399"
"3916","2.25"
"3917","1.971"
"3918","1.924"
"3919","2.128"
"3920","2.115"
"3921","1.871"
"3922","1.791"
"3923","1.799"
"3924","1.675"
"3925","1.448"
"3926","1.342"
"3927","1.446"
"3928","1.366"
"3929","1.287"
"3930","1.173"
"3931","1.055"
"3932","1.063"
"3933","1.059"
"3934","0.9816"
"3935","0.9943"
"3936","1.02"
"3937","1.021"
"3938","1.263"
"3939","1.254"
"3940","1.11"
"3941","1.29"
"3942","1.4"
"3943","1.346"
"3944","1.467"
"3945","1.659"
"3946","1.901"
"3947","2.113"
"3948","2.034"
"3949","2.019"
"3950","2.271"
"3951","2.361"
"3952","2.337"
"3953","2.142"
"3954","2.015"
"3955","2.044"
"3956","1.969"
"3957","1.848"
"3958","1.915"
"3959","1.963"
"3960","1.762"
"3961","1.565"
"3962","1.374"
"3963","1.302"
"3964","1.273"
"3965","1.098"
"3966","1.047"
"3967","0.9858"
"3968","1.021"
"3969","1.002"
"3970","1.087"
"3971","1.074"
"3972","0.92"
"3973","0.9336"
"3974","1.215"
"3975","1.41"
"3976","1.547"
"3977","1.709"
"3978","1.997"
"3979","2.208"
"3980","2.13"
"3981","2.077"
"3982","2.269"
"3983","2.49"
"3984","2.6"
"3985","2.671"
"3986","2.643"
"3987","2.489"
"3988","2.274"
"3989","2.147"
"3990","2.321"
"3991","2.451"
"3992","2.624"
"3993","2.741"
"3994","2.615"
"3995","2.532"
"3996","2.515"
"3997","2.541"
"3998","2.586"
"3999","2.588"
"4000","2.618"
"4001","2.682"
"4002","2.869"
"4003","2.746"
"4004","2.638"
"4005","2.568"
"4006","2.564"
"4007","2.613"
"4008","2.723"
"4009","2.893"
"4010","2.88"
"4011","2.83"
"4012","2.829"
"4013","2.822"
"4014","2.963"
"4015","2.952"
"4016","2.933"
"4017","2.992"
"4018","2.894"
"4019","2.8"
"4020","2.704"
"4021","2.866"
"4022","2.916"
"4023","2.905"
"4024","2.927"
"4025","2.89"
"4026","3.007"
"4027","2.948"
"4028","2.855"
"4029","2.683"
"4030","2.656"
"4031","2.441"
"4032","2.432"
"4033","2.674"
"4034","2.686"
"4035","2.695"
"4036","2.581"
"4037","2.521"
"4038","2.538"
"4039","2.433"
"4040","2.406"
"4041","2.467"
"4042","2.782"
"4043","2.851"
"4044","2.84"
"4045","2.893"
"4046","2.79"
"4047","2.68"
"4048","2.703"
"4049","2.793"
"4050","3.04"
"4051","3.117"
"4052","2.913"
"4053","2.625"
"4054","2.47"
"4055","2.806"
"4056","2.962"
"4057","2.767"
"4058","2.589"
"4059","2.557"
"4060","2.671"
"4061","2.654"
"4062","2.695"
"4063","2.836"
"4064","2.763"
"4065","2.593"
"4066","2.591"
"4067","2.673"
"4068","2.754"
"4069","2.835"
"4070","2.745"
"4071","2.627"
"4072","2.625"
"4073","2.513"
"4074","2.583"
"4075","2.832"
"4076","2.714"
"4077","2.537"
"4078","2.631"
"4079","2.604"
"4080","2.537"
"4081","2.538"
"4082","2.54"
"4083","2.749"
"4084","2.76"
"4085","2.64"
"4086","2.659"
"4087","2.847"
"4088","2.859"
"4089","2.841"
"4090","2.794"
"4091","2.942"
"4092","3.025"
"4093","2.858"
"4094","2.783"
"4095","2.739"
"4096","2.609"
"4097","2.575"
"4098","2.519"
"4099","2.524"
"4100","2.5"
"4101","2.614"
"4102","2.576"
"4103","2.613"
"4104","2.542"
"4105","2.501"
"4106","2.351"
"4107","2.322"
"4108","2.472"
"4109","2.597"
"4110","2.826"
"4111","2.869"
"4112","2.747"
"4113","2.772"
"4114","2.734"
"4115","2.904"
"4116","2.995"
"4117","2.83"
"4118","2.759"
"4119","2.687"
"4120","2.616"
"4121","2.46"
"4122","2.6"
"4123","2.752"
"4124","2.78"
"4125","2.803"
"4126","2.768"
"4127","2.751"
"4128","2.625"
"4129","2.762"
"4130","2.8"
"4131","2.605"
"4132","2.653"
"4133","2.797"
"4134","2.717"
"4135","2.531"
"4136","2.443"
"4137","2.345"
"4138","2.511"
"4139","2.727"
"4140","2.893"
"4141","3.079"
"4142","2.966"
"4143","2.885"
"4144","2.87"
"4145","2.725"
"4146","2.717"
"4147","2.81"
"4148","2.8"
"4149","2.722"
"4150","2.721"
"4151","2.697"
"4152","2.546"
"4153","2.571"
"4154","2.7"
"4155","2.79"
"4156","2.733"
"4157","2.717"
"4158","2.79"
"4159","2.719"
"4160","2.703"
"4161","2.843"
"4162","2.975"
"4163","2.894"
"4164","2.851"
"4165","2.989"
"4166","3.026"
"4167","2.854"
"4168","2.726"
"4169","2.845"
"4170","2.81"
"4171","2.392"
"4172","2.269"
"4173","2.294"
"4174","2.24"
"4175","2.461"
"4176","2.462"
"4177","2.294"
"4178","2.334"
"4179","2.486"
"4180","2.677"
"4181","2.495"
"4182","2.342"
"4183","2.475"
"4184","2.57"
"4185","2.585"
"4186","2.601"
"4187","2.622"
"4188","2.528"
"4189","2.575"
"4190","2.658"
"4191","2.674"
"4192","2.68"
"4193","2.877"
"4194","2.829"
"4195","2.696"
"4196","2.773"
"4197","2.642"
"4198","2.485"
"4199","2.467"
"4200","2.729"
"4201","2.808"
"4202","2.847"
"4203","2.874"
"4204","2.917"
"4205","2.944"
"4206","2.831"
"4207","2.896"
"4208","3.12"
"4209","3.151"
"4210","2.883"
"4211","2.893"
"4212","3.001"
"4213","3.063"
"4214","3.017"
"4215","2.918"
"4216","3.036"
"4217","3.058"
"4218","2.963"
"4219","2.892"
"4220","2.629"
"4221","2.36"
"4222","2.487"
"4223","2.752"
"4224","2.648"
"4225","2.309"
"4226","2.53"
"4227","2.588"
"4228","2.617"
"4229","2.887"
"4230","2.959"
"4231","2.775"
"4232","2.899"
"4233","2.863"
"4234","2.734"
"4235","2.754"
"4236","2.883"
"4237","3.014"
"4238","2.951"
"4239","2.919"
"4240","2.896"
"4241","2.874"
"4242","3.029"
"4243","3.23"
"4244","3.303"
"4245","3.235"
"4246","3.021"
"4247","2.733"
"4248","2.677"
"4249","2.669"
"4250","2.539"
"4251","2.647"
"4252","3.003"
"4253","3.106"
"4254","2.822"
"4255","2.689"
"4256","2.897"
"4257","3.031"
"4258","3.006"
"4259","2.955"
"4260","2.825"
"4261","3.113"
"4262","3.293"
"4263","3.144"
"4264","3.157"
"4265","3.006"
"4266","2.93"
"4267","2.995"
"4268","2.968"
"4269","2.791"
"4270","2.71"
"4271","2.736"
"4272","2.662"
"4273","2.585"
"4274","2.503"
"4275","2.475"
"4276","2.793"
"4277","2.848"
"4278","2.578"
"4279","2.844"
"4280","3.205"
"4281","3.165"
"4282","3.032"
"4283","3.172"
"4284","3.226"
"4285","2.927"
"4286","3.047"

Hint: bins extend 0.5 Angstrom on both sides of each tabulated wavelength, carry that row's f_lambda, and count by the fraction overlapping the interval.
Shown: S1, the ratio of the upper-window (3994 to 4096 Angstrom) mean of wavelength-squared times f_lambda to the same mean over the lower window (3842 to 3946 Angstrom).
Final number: 1.8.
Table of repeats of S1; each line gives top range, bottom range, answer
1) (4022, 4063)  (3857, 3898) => 1.84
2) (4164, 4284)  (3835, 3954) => 2.04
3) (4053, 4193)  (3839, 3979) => 1.86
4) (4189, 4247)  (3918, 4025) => 1.59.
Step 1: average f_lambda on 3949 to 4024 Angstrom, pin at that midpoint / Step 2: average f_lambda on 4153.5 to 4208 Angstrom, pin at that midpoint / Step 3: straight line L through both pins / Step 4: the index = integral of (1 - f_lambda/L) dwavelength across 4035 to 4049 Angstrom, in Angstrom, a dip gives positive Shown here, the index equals -1.85 Angstrom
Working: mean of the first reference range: 2.22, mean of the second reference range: 2.68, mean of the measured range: 2.66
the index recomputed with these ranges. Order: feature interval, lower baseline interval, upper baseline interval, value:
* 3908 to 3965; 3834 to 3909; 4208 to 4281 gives 3.1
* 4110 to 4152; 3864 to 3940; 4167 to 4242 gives -4.7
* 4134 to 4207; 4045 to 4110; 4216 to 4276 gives 2.4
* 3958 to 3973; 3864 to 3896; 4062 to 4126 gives 5.7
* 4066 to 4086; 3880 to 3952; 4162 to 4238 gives -3.4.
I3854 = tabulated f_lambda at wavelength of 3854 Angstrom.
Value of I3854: 1.697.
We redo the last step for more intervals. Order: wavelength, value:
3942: 1.4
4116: 2.995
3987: 2.489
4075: 2.832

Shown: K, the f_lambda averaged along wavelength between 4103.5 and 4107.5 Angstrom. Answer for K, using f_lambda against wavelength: 2.43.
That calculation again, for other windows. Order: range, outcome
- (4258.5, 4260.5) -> 2.89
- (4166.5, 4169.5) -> 2.81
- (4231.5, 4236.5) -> 2.83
